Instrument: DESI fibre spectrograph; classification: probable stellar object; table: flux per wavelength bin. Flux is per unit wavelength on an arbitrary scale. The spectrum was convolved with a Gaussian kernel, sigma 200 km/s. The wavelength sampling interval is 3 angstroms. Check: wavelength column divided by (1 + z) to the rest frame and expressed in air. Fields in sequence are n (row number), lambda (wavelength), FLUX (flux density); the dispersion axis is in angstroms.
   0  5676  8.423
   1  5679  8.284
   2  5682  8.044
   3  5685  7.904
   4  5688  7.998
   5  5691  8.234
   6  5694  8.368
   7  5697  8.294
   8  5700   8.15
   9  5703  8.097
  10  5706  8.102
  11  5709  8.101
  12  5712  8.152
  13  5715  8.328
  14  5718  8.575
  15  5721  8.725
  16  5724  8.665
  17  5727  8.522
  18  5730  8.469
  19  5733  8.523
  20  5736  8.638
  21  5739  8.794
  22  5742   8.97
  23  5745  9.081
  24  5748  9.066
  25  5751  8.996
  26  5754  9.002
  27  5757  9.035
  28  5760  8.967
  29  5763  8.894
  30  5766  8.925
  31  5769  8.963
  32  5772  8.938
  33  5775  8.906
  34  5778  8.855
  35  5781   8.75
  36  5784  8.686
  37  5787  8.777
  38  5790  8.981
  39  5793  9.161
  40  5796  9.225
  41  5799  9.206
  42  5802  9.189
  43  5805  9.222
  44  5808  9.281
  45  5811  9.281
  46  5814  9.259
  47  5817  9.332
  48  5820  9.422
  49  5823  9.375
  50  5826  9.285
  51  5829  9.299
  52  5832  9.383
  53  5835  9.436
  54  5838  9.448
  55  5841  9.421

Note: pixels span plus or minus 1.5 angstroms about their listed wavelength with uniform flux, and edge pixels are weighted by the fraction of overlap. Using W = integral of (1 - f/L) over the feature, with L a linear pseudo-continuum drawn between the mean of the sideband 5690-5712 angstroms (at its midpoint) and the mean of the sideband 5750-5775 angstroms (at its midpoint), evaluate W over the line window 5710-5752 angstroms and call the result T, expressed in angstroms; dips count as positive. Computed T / -0.5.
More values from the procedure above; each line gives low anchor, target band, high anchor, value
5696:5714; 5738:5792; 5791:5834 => -0.9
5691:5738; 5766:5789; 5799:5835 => 0.3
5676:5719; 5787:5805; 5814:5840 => -0.1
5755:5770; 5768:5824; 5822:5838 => 0.4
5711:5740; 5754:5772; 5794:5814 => -0.2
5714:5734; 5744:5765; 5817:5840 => -0.5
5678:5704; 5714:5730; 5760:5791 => -0.3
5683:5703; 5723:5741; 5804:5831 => -0.2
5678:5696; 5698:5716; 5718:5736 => 0.4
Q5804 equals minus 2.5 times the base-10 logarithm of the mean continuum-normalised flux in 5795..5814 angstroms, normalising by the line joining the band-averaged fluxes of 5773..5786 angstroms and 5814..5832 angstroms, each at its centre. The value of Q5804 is -0.01 mag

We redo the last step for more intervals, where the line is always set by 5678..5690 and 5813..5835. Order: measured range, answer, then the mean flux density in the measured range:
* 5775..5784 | 0.02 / 8.8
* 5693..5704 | -0.01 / 8.23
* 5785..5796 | 0.01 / 8.99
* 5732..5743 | -0.02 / 8.73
